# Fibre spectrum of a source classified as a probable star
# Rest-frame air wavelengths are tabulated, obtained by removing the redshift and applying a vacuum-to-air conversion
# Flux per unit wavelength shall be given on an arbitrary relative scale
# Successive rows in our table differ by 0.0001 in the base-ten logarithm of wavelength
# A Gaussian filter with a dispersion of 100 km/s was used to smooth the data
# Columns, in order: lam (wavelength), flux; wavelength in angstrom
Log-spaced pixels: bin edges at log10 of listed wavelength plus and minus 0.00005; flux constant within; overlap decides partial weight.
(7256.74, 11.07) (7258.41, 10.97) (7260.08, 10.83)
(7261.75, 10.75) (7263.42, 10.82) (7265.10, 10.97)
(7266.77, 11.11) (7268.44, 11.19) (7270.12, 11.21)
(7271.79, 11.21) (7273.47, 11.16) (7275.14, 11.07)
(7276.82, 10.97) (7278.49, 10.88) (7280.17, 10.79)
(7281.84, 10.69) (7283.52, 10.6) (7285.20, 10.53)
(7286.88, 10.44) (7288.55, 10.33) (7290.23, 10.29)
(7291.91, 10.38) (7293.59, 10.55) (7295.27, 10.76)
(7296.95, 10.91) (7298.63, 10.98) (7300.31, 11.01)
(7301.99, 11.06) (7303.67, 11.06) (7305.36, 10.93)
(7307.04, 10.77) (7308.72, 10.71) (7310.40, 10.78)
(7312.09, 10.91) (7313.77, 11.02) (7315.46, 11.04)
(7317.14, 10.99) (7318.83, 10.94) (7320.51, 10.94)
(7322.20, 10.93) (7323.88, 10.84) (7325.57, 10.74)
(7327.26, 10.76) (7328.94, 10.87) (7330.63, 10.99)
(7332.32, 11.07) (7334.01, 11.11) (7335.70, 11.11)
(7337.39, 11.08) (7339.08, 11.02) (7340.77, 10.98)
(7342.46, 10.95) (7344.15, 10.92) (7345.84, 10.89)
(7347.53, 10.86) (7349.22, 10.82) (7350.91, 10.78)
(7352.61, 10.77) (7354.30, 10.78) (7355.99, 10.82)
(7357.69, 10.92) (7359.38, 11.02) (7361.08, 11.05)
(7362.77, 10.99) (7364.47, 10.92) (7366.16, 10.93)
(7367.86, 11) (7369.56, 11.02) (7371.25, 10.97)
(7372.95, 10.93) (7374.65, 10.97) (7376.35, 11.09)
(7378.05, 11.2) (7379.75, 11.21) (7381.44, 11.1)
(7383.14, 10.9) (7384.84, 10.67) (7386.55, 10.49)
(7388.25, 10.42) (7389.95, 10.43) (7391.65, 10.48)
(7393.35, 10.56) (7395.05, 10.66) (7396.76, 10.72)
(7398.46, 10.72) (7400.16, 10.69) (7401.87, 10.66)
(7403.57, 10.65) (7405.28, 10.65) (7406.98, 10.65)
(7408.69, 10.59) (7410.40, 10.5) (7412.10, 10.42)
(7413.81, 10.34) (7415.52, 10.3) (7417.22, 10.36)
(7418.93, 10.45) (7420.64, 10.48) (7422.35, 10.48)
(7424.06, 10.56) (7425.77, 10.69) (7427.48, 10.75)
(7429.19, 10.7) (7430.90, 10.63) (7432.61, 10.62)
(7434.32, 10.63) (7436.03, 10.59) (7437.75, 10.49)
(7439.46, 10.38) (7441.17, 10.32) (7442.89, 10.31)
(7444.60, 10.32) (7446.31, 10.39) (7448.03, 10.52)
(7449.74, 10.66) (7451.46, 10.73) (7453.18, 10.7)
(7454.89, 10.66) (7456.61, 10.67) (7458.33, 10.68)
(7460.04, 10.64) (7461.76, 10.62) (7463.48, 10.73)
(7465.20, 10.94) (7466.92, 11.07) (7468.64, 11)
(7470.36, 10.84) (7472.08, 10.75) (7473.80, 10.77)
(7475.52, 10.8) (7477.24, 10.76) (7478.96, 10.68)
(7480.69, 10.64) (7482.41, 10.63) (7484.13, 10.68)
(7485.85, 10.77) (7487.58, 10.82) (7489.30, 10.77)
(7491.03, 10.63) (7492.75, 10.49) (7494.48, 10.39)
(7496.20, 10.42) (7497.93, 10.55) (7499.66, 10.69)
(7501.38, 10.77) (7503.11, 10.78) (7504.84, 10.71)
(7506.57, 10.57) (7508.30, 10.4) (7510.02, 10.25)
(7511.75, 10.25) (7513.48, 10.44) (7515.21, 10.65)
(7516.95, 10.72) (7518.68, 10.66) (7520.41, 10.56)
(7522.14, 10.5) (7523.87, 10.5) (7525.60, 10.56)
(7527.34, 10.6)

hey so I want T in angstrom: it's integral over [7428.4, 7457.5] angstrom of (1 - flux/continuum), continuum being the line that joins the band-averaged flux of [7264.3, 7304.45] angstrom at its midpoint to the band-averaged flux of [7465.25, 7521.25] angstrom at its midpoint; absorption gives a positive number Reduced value 0.4 angstrom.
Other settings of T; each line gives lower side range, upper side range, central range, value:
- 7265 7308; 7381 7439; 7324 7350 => -0.5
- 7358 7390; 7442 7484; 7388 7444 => 1.4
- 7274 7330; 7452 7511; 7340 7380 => -0.7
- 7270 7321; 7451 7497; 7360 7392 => -0.3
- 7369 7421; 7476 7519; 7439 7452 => 0.2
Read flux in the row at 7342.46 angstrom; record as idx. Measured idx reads 10.95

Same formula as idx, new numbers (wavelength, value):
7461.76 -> 10.62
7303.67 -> 11.06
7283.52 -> 10.6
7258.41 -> 10.97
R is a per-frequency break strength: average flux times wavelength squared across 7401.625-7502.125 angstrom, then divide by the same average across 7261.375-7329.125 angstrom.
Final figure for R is 1.0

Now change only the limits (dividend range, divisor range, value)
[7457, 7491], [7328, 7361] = 1.02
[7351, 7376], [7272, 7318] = 1.03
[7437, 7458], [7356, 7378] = 0.98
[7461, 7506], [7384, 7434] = 1.04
